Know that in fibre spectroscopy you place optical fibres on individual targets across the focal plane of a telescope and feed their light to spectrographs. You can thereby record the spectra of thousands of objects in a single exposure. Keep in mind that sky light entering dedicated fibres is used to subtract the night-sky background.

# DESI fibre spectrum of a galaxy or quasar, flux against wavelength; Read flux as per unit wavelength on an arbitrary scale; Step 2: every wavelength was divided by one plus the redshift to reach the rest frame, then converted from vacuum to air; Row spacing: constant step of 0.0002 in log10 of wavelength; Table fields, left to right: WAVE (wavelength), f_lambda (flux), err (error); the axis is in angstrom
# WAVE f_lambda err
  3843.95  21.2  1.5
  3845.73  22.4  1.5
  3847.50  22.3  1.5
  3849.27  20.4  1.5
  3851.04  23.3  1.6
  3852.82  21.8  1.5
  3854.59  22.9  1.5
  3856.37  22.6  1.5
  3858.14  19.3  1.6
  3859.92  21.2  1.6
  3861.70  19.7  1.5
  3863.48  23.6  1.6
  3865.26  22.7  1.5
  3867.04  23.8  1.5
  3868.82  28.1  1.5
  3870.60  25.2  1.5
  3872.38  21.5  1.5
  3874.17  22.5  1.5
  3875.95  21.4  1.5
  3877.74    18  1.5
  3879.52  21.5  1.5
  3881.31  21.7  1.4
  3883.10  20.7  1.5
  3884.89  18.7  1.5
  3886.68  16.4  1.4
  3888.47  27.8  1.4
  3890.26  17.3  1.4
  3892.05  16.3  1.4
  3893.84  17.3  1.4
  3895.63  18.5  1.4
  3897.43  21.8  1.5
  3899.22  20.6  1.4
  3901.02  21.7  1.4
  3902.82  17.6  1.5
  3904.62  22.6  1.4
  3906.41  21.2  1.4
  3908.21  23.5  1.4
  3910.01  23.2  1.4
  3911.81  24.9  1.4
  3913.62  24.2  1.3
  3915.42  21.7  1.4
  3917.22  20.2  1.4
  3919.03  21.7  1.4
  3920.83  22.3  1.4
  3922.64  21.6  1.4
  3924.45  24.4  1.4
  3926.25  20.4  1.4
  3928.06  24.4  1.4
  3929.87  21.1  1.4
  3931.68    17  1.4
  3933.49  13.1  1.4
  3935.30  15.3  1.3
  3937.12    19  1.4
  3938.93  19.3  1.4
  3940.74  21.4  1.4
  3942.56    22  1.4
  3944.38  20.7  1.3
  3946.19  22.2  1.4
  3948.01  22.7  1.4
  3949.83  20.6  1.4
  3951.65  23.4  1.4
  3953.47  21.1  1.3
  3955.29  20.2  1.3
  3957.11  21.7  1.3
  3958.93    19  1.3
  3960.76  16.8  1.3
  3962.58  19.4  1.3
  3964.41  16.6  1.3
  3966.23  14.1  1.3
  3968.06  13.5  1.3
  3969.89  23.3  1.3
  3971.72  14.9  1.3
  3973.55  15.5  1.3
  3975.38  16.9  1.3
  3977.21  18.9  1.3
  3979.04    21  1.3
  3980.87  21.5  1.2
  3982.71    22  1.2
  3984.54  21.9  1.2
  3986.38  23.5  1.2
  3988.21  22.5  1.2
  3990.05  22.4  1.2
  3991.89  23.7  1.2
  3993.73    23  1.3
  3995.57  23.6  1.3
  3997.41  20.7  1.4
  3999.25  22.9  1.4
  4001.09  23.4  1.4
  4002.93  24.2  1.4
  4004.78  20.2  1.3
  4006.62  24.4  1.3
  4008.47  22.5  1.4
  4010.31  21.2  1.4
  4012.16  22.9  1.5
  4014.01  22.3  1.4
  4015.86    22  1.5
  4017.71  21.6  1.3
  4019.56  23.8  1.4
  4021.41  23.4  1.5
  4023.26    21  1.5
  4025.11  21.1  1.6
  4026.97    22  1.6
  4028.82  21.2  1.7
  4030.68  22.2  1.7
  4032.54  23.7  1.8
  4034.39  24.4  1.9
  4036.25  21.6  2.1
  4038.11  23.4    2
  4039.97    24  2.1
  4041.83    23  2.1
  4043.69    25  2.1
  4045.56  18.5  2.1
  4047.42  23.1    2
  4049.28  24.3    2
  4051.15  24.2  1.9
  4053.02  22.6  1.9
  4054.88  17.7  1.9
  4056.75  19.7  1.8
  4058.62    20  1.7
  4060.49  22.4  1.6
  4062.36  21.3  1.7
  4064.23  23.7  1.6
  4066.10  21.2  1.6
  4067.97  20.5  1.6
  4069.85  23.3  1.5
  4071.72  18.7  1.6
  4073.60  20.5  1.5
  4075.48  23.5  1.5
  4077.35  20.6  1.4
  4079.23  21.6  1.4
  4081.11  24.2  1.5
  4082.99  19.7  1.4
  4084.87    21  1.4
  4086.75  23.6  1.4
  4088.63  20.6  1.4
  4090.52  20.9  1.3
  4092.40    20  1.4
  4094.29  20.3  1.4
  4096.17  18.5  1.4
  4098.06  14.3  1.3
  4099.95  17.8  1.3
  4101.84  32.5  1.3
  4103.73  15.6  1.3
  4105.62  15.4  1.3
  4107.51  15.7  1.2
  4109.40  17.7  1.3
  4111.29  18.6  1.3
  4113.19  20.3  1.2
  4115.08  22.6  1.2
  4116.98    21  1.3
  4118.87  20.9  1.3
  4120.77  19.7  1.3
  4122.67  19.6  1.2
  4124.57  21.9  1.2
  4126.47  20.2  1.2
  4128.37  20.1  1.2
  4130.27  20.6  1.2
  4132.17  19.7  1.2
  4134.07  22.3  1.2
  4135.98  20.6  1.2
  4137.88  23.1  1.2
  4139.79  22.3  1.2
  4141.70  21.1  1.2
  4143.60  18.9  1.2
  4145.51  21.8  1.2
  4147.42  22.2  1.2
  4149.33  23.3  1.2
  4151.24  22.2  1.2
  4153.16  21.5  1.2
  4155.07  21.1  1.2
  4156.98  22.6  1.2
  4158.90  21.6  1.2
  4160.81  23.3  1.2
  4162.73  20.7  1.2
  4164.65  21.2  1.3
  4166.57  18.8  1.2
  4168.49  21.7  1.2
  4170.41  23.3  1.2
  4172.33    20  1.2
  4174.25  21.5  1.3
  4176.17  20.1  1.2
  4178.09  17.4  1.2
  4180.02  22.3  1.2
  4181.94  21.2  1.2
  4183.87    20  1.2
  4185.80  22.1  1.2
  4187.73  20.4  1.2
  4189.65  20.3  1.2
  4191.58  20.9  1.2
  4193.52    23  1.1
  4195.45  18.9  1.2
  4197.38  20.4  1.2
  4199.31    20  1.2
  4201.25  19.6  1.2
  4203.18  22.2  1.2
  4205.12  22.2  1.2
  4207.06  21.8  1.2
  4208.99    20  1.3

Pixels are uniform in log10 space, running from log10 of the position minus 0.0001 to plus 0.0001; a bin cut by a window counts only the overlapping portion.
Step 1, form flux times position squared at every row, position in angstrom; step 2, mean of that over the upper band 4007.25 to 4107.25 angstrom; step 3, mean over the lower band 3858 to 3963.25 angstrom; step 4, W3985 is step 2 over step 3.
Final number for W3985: 1.11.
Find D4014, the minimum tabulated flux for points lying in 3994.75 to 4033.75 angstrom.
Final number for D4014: 20.2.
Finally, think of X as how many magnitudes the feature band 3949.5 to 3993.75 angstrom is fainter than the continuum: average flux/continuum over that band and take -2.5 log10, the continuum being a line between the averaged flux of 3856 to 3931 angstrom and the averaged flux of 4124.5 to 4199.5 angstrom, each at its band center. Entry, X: 0.08 mag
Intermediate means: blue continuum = 21.5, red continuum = 21.1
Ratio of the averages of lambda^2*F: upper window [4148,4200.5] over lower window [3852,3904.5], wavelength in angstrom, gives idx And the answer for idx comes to 1.16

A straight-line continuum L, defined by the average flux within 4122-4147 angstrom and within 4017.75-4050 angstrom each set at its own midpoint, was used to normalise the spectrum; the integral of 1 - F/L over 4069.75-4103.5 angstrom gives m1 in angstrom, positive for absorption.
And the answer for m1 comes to 1.2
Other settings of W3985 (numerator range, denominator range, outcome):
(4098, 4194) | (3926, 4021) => 1.10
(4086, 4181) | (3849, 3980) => 1.12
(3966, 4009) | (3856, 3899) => 1.05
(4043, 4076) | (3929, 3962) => 1.16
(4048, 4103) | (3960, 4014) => 1.08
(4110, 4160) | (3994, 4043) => 0.99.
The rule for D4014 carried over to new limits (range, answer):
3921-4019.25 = 13.1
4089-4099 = 14.3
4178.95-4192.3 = 20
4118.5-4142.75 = 19.6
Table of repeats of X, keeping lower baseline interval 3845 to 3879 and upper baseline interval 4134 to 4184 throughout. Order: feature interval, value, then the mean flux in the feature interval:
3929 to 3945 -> 0.18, 18.7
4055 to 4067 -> 0.03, 21.1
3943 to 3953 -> 0.00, 21.9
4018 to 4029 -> -0.02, 22.1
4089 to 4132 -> 0.09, 19.7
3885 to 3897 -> 0.16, 19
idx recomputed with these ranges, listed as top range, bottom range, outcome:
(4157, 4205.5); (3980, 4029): 1.02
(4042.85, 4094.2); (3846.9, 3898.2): 1.12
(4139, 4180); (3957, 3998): 1.17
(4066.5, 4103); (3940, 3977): 1.17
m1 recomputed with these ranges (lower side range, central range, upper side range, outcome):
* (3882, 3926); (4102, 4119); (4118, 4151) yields 1.6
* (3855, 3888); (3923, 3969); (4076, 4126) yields 3.5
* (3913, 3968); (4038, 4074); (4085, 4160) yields -2.5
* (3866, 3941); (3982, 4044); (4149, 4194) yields -4.6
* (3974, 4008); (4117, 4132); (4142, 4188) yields 0.7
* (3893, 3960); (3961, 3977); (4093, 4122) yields 2.9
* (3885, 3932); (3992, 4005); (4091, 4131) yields -1.4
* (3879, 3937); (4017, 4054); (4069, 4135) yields -4.1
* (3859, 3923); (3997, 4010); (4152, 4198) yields -0.8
